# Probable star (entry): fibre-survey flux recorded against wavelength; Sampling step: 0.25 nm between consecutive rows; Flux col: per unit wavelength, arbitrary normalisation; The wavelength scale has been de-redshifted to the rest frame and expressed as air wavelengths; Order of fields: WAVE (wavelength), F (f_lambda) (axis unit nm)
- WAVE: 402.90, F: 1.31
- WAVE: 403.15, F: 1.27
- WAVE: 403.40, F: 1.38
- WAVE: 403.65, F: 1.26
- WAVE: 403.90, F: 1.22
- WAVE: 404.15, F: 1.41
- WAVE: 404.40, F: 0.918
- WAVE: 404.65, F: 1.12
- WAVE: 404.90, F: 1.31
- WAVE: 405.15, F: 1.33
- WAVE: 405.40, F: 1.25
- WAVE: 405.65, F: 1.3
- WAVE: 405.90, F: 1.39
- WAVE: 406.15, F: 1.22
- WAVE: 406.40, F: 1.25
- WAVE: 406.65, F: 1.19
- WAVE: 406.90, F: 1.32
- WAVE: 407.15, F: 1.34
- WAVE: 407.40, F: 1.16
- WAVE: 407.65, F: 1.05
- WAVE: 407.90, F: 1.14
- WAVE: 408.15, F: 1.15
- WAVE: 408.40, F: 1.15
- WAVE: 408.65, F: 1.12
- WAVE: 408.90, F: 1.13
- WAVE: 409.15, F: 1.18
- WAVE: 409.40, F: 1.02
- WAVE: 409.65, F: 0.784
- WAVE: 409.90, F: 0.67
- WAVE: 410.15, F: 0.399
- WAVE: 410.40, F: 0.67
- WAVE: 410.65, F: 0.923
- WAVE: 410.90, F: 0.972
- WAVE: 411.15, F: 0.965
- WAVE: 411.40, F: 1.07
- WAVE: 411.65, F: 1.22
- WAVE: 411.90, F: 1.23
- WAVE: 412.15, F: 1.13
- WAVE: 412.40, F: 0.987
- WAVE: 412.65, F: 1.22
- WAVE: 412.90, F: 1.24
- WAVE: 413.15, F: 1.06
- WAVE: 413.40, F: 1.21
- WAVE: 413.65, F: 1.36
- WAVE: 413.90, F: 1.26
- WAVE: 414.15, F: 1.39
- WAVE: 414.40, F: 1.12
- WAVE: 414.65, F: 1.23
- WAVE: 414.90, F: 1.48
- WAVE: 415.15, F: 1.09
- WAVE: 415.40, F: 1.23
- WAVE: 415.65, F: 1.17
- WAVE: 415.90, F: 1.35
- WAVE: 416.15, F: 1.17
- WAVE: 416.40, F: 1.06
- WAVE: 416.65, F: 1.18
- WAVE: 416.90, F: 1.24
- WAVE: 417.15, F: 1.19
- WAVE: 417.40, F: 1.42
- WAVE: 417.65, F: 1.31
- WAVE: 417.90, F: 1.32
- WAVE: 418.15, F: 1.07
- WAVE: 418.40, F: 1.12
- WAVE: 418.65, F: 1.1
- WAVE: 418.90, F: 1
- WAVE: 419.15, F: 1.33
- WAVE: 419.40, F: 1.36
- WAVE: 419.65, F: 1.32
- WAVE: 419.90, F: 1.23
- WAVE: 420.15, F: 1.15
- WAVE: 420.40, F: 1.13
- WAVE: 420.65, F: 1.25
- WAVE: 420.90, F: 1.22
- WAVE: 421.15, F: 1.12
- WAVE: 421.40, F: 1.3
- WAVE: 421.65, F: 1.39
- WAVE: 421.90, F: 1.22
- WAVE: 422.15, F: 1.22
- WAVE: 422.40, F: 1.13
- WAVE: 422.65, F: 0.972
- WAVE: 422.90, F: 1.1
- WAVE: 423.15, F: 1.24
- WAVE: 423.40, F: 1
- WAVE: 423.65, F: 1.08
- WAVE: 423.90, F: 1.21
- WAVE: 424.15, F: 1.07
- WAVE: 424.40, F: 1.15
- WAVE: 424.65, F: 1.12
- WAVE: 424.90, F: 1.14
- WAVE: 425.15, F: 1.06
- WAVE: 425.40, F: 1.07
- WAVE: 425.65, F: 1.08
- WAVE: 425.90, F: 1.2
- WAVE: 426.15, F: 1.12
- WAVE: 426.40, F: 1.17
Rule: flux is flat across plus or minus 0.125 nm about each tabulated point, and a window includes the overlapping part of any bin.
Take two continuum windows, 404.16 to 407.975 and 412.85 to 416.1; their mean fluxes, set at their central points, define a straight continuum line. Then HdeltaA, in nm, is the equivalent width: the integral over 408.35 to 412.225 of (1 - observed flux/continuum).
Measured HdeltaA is 0.83 nm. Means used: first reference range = 1.23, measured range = 0.972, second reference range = 1.24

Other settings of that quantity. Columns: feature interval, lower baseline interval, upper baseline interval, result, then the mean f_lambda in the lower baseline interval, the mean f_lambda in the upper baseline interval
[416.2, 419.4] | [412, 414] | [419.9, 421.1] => -0.040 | 1.18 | 1.19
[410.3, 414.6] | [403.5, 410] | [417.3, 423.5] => 0.218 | 1.17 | 1.2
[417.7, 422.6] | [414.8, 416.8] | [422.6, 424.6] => -0.225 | 1.21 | 1.11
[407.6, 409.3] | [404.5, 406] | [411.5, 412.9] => 0.125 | 1.28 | 1.16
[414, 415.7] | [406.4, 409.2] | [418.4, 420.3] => -0.075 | 1.18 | 1.21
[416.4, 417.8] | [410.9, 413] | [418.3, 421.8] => -0.081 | 1.12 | 1.22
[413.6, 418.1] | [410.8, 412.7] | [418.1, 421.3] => -0.416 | 1.1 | 1.19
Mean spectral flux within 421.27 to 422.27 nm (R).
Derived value 1.28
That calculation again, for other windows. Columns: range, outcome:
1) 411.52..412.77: 1.16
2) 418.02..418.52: 1.1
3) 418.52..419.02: 1.05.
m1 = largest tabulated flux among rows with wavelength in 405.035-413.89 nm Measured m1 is 1.39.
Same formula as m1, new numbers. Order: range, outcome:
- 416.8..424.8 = 1.42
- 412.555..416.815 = 1.48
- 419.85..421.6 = 1.3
